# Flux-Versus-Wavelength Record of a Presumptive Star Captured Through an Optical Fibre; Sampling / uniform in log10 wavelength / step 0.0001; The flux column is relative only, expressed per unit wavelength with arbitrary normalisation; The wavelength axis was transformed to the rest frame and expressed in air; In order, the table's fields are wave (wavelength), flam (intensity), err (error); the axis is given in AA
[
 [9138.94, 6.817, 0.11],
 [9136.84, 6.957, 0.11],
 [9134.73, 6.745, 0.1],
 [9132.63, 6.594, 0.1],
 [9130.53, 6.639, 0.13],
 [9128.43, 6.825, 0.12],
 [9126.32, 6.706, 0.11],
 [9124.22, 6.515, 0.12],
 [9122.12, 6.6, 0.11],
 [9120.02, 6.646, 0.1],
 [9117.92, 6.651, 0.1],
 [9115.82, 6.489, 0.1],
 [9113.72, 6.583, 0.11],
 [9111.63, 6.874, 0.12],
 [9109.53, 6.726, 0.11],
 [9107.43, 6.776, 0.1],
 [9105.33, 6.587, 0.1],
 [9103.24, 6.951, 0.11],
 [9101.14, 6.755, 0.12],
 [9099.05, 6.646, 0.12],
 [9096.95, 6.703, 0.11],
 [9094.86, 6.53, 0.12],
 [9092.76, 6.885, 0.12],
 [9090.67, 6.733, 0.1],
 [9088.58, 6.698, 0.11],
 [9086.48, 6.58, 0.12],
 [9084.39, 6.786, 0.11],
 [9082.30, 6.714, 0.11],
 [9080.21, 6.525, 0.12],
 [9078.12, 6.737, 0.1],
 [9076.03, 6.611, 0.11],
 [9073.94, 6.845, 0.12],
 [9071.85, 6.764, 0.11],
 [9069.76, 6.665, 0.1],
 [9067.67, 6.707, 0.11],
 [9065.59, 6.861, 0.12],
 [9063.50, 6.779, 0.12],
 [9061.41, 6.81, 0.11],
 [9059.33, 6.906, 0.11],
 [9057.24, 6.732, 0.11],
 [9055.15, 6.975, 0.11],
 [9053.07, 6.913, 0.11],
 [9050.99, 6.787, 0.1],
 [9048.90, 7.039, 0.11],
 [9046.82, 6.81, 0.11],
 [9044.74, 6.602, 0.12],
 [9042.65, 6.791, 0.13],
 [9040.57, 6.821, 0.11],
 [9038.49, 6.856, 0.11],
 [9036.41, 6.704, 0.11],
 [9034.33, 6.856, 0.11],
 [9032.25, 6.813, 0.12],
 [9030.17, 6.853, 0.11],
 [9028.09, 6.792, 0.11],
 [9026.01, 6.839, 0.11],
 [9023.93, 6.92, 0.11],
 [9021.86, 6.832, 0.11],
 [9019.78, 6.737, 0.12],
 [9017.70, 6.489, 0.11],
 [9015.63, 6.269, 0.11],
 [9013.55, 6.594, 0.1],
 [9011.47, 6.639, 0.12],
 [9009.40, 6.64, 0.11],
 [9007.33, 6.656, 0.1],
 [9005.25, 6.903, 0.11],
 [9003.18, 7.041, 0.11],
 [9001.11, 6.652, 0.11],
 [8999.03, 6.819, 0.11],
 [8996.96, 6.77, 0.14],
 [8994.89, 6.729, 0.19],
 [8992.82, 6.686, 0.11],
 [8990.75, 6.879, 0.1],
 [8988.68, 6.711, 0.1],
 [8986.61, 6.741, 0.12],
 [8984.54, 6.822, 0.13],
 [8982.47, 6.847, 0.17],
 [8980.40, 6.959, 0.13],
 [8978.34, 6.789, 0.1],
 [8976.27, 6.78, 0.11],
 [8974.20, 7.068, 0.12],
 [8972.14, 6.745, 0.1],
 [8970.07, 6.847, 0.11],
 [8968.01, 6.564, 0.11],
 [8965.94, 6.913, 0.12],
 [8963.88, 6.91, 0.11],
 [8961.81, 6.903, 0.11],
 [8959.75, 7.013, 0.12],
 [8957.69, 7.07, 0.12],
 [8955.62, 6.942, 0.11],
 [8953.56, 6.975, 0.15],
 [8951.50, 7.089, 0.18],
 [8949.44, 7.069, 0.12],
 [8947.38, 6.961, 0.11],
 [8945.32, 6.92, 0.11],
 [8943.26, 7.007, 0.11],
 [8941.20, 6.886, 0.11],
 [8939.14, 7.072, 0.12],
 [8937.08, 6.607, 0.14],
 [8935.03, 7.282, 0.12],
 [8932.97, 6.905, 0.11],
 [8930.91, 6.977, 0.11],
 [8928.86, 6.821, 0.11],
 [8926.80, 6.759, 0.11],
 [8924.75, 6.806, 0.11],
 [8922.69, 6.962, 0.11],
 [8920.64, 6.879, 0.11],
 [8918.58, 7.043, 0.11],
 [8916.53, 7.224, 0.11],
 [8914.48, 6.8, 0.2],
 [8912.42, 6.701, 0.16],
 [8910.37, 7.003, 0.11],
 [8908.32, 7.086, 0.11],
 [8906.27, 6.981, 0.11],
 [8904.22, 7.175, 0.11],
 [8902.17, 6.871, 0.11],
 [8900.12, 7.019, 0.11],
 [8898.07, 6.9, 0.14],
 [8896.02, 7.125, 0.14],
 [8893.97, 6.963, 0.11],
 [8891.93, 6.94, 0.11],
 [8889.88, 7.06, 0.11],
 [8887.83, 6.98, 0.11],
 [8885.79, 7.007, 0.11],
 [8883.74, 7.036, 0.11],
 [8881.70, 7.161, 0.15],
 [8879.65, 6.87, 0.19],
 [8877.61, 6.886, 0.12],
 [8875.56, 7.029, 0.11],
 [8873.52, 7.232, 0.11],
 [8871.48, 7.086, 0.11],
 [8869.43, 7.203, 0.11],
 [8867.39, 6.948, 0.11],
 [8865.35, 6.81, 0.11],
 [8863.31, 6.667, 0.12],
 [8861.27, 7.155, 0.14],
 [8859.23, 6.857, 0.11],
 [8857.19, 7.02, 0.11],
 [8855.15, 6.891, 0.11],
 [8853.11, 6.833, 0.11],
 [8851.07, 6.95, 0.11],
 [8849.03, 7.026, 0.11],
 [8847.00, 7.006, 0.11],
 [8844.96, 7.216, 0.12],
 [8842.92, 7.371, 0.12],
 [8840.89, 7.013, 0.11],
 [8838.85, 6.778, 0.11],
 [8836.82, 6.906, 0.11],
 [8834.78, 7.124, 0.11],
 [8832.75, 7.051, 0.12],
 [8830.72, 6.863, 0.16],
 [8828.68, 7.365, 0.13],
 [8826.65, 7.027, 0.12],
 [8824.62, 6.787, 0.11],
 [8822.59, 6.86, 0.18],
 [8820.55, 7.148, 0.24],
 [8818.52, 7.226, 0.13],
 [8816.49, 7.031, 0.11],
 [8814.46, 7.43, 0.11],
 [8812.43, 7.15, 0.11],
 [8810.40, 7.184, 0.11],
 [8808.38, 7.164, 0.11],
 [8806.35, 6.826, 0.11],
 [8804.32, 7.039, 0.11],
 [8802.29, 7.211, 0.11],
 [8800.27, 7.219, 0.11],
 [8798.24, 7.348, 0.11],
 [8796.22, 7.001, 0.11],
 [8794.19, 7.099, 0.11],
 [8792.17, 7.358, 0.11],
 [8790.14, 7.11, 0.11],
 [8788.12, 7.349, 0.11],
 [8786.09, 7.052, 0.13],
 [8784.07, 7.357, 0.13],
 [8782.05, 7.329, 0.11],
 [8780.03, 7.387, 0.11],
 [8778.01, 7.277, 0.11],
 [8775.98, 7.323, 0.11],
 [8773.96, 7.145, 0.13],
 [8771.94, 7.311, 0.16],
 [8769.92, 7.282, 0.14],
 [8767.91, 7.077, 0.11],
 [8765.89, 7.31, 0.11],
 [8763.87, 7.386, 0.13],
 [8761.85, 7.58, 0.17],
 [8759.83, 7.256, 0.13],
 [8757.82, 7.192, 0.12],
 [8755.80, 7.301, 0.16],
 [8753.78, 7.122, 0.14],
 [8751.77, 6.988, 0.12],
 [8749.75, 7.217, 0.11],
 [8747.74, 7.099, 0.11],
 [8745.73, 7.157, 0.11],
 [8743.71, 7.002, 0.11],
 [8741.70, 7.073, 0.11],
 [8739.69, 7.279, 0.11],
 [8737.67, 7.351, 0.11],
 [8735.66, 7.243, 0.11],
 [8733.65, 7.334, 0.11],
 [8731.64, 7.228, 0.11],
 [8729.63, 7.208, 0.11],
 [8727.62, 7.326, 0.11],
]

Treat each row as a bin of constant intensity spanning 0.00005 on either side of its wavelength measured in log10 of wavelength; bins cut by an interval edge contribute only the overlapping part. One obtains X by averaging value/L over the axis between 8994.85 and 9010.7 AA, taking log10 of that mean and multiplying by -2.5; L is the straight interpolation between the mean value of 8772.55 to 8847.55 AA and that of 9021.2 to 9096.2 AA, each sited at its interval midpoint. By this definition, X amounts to 0.013 mag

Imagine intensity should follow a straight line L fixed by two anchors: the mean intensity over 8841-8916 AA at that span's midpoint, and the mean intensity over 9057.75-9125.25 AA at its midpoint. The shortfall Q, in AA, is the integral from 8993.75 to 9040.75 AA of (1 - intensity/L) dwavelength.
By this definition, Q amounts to 0.4 AA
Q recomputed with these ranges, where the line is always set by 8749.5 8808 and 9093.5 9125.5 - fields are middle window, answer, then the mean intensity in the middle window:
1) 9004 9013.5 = 0.19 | 6.71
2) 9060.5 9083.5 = 0.02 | 6.73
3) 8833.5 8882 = 0.62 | 7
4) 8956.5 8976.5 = 0.07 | 6.88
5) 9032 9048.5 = -0.01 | 6.79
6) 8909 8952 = 0.17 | 6.94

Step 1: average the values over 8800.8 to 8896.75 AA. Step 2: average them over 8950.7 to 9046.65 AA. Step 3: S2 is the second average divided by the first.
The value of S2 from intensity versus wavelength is 0.97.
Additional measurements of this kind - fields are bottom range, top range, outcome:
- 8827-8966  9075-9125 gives 0.96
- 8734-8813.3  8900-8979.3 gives 0.96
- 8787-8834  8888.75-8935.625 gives 0.98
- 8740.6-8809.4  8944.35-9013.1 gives 0.95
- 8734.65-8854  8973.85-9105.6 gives 0.95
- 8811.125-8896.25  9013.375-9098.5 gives 0.96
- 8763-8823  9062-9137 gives 0.93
